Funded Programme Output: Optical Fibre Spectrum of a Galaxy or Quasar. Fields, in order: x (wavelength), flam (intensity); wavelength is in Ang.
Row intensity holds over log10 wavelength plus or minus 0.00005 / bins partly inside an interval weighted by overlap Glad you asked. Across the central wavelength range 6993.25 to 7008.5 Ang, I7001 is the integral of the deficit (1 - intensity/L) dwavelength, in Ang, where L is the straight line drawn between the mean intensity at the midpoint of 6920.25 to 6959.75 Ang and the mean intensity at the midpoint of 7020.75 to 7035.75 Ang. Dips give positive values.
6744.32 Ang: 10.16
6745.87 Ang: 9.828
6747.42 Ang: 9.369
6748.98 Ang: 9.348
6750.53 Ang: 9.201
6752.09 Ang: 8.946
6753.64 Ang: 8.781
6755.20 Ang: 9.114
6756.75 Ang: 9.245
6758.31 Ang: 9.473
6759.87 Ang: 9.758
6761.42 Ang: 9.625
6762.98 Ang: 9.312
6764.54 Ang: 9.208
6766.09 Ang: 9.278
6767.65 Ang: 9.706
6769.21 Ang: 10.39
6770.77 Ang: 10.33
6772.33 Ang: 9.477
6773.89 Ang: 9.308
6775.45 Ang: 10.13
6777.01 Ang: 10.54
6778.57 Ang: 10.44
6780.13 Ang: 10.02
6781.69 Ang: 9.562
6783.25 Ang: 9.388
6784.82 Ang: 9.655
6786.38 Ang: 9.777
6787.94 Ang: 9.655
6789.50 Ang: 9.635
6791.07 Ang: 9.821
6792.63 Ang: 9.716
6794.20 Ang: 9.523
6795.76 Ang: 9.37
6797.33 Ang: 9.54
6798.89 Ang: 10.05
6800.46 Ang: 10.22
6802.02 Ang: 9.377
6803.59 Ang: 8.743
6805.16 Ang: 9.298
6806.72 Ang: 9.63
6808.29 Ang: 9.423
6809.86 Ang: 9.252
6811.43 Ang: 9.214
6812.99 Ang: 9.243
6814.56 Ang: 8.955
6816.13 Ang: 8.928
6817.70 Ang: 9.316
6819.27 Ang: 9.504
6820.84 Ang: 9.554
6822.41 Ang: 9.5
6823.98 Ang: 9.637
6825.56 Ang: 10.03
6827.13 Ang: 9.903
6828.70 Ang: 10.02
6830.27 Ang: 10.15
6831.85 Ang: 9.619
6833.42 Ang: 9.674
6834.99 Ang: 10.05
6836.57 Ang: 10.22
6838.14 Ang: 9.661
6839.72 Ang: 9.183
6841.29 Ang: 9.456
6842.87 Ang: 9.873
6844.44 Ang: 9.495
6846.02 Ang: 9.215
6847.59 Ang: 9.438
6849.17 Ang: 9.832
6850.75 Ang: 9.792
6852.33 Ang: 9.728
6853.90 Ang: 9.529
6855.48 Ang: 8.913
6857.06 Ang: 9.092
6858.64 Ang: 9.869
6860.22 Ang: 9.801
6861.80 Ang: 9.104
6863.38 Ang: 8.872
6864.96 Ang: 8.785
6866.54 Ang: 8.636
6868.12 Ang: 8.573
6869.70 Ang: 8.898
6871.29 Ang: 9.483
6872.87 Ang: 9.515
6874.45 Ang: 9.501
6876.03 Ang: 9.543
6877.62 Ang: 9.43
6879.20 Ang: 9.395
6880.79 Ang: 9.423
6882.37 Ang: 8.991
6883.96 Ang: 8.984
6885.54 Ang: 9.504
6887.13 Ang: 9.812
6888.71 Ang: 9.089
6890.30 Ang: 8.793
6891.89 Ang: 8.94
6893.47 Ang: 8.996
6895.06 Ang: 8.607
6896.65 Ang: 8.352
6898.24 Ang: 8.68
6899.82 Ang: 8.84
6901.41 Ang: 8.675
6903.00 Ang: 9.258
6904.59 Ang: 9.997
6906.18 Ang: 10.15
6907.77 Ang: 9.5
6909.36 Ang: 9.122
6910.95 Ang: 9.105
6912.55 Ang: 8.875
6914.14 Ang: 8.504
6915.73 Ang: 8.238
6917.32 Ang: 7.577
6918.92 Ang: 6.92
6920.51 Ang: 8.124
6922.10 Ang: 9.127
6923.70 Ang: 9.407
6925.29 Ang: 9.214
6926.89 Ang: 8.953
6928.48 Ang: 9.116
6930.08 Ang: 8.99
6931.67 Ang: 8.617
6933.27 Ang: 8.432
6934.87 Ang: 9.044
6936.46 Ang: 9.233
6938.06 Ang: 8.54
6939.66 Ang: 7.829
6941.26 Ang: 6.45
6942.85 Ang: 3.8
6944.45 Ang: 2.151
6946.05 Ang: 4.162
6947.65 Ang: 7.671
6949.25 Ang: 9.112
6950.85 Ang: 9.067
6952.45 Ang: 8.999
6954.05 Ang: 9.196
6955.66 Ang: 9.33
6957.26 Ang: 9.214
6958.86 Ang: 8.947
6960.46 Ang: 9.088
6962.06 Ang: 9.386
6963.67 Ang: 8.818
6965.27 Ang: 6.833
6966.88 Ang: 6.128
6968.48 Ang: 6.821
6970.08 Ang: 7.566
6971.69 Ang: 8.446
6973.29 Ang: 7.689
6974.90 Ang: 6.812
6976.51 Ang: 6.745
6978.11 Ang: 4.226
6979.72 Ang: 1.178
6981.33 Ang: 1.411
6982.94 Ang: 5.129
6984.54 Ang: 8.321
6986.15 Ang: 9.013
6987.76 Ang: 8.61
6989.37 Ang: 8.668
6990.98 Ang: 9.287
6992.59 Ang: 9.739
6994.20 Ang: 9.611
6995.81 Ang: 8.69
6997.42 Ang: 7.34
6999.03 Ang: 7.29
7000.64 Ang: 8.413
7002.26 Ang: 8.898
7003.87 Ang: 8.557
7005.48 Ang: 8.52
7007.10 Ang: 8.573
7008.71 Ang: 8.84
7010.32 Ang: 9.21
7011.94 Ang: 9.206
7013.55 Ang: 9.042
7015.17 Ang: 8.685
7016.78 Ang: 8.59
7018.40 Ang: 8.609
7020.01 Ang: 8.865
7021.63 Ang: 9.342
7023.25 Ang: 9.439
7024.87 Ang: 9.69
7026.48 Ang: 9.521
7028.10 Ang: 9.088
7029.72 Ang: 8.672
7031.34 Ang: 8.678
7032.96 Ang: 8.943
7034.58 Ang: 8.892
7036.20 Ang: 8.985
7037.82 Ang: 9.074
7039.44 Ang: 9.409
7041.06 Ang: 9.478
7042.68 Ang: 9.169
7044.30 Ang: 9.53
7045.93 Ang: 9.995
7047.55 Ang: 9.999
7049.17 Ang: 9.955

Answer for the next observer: 0.61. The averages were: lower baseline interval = 8.11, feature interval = 8.46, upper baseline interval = 9.13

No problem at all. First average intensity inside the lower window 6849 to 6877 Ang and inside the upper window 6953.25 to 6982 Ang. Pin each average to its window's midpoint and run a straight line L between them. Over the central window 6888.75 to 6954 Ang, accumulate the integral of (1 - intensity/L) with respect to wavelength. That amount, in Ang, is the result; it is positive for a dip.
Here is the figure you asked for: -2.0 Ang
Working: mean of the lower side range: 9.29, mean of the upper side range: 7.12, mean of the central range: 8.35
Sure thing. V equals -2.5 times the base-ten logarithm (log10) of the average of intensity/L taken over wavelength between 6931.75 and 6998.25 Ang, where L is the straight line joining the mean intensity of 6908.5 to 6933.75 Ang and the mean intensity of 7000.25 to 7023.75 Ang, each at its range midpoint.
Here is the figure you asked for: 0.17 mag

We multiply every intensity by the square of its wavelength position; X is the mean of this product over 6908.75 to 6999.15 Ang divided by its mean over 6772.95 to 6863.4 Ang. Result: 0.8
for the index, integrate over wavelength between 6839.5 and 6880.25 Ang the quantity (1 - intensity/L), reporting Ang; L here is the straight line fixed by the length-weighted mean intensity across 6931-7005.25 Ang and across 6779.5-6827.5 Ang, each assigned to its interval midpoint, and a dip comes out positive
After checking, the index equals -2.24 Ang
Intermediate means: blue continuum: 9.52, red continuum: 7.58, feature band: 9.35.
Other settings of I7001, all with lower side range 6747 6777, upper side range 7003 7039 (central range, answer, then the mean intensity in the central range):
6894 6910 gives 0.16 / 9.12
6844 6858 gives -0.20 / 9.45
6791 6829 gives -0.40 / 9.5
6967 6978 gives 2.41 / 7.08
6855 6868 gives 0.26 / 9.11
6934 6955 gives 4.09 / 7.34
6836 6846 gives -0.29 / 9.6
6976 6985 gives 4.74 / 4.29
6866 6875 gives 0.17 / 9.1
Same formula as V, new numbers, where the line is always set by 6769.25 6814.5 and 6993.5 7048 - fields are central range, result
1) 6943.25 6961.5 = 0.170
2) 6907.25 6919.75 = 0.102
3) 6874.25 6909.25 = 0.018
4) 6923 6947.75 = 0.211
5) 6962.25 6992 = 0.310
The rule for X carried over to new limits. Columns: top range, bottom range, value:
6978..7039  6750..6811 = 0.92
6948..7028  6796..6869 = 0.90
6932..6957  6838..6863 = 0.82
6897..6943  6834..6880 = 0.93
